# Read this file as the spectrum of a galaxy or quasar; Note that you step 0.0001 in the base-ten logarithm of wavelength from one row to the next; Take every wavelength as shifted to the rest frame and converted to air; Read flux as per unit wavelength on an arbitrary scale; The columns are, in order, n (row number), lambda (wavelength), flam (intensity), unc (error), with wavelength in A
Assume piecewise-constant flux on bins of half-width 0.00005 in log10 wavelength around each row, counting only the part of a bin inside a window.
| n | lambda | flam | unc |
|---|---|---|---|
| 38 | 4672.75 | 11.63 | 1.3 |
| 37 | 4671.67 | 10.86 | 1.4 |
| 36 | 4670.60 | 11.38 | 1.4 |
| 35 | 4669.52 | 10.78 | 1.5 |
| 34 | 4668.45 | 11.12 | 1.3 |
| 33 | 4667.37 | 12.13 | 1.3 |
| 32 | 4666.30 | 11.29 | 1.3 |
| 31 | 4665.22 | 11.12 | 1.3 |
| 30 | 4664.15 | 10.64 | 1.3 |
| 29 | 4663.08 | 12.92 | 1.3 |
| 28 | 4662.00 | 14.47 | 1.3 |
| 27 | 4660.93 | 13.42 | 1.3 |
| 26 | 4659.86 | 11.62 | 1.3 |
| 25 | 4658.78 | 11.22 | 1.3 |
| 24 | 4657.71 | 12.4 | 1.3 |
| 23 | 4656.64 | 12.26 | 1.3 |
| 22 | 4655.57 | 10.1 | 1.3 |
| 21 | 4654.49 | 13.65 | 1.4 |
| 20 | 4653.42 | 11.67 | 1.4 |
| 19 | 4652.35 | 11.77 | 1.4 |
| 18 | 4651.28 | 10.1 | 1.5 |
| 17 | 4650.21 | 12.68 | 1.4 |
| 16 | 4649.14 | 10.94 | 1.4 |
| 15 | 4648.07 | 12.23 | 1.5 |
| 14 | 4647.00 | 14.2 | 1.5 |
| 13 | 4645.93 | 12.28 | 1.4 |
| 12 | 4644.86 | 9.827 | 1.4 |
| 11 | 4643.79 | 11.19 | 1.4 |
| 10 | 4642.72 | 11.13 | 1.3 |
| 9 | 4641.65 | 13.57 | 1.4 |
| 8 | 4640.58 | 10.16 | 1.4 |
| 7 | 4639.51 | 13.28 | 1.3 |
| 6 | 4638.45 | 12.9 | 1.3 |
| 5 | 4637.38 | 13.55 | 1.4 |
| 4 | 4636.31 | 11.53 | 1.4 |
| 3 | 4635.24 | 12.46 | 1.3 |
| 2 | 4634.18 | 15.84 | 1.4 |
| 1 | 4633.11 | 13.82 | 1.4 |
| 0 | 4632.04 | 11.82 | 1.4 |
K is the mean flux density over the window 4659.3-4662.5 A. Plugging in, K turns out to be 13.1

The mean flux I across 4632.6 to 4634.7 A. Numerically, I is 14.8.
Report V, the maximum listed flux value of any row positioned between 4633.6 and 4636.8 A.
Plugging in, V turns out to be 15.84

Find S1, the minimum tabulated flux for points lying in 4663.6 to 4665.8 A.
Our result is 10.64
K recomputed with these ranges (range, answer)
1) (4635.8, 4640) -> 12.8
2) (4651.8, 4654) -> 11.8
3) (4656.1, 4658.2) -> 12.3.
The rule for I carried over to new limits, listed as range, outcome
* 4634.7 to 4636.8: 12.1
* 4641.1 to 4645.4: 11.4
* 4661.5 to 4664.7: 12.7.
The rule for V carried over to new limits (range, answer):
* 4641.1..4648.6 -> 14.2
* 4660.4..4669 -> 14.47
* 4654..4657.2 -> 13.65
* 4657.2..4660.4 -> 12.4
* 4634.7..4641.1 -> 13.55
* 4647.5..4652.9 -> 12.68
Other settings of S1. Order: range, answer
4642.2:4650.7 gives 9.827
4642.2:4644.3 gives 11.13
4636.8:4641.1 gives 10.16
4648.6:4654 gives 10.1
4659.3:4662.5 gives 11.62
